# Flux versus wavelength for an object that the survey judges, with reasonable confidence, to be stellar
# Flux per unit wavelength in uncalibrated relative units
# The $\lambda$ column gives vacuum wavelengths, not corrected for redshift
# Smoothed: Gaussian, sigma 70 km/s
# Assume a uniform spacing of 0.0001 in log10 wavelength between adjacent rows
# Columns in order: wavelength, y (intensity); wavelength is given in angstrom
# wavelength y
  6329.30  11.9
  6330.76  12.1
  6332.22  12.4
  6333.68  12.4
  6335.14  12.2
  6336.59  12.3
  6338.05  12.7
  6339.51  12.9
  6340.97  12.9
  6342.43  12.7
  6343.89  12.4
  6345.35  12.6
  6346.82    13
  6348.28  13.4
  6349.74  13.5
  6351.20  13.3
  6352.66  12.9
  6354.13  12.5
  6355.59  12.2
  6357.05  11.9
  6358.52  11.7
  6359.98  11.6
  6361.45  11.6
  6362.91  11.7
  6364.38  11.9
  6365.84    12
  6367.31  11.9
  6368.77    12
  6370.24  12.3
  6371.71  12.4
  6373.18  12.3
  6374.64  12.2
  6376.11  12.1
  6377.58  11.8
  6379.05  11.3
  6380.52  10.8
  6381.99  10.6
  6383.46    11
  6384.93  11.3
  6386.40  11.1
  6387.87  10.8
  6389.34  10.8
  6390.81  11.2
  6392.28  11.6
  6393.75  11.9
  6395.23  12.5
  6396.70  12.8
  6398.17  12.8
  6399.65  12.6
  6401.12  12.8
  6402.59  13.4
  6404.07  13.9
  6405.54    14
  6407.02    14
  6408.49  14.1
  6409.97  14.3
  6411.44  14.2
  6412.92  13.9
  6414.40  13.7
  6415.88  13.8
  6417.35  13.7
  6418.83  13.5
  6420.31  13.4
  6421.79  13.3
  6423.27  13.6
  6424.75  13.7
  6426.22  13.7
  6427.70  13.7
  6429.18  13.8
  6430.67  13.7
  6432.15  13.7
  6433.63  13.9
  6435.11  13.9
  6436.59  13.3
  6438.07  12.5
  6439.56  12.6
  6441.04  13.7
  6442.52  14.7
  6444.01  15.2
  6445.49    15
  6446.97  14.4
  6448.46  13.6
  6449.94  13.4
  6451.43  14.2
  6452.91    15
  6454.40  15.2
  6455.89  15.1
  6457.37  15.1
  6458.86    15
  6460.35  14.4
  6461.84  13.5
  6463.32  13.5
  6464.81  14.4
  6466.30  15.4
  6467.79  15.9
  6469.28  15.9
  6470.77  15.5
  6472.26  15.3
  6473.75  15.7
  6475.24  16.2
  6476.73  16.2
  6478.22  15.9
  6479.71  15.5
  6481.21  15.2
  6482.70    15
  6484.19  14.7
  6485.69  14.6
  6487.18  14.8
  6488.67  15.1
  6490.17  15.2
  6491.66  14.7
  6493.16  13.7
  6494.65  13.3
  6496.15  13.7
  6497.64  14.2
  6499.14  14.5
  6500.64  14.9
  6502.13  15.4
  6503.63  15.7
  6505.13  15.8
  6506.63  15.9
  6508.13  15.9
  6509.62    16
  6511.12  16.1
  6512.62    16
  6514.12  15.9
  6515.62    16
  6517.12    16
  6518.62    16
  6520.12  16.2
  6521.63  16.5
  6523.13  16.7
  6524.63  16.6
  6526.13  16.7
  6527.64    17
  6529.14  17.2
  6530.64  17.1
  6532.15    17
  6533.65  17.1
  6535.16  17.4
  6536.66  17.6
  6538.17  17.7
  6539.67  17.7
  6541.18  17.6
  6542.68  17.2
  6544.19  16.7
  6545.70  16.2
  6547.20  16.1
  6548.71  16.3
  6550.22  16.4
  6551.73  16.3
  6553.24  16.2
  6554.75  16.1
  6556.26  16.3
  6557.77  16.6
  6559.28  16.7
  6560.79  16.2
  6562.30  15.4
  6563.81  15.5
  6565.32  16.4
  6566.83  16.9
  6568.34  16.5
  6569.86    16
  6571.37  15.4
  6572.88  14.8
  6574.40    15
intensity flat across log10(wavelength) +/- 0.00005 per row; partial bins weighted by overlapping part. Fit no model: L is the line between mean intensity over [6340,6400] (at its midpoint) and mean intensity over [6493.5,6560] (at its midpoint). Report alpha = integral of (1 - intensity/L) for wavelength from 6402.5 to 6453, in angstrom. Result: -0.96 angstrom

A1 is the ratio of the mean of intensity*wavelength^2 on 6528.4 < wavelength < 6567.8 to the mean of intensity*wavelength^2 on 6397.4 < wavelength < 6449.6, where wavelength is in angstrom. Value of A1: 1.3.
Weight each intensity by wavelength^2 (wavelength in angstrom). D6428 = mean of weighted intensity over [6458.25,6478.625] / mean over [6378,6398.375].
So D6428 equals 1.36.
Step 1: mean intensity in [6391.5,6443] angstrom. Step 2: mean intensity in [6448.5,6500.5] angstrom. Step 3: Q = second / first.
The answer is 1.10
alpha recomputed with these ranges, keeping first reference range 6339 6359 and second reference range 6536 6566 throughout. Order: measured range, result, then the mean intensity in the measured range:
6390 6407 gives 1.2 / 12.7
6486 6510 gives 1.0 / 14.9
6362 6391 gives 3.6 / 11.6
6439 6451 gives 0.4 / 14.1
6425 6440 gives 0.8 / 13.5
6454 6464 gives 0.2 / 14.5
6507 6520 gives -0.1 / 16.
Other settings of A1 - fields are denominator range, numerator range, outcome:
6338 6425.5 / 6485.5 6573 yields 1.34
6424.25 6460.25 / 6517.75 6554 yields 1.23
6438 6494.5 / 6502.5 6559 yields 1.14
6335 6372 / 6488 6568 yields 1.37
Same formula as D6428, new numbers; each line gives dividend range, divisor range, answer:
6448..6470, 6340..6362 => 1.21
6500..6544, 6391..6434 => 1.27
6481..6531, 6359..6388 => 1.39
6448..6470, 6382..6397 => 1.31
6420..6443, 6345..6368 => 1.12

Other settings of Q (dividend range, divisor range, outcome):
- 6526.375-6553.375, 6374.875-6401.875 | 1.45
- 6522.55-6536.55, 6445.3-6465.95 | 1.18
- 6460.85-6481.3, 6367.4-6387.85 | 1.32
